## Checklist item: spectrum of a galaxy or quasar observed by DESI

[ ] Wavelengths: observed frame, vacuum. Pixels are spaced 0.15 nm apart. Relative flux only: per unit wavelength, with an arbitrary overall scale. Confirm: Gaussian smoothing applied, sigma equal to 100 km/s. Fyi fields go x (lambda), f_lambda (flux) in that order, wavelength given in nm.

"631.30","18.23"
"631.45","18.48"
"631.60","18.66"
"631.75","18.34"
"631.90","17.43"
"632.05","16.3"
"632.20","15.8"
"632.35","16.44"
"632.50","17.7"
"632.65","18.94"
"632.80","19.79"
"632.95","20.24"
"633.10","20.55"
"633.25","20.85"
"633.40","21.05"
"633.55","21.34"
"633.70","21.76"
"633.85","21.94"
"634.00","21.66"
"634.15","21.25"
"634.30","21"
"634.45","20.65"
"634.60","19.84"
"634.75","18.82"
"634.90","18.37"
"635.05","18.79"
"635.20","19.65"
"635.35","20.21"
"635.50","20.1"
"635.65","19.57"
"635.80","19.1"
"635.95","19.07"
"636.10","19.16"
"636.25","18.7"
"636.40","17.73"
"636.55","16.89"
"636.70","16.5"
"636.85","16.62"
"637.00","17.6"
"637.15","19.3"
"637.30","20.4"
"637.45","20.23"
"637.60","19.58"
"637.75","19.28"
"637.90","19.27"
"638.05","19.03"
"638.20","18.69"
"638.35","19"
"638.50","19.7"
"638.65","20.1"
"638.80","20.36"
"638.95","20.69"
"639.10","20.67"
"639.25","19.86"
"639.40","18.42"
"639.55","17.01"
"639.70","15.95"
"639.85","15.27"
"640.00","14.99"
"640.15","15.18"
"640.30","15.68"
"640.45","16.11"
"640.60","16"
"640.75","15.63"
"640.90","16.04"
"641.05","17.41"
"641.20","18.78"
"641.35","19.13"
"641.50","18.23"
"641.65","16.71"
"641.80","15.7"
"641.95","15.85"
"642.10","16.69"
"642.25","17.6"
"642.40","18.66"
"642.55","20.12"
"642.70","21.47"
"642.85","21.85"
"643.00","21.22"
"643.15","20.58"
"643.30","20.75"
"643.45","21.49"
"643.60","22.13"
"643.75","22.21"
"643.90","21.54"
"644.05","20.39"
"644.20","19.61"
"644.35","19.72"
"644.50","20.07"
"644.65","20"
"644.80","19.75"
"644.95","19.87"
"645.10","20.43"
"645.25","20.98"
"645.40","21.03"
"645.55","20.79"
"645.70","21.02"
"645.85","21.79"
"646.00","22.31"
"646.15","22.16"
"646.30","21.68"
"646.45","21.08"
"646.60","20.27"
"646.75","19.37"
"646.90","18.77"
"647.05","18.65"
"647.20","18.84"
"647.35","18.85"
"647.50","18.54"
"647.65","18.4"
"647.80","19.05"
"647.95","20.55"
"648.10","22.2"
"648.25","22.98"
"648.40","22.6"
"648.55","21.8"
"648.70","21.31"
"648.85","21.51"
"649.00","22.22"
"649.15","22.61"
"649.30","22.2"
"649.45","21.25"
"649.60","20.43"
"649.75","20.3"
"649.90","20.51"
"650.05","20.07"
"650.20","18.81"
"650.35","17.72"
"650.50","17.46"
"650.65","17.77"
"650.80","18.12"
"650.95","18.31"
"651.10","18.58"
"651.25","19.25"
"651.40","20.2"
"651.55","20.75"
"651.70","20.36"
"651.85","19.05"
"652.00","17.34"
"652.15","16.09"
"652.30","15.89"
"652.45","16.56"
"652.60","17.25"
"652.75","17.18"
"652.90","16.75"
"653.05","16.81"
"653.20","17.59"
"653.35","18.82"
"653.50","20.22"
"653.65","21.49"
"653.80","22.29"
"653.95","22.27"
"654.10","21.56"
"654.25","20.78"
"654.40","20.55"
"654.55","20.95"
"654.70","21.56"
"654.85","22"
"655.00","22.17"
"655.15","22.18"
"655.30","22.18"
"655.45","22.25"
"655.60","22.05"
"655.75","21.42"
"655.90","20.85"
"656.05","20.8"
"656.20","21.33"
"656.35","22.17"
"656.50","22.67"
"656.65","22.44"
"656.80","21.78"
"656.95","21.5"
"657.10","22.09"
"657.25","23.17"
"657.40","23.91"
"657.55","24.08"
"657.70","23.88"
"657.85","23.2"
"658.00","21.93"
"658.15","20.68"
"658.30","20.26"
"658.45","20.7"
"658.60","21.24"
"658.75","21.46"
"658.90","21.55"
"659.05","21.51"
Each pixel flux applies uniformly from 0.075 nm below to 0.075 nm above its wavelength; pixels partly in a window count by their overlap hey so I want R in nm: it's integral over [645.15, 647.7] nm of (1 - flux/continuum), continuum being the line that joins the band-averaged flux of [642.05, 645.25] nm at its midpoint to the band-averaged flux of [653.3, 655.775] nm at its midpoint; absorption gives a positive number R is 0.04 nm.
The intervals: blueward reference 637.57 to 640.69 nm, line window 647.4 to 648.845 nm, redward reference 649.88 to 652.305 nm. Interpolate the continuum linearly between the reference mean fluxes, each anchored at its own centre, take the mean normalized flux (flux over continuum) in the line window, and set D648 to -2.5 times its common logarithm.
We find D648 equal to -0.13 mag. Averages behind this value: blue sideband 18.1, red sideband 18.6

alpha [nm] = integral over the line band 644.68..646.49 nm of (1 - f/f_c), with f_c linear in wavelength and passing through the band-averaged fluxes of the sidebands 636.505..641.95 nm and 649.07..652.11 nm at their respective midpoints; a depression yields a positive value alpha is -0.21 nm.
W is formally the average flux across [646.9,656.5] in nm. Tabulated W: 20.1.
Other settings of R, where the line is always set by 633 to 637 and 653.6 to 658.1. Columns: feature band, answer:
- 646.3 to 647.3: 0.064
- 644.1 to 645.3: 0.041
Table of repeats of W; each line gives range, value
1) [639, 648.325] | 19.3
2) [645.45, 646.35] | 21.6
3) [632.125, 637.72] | 19.4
